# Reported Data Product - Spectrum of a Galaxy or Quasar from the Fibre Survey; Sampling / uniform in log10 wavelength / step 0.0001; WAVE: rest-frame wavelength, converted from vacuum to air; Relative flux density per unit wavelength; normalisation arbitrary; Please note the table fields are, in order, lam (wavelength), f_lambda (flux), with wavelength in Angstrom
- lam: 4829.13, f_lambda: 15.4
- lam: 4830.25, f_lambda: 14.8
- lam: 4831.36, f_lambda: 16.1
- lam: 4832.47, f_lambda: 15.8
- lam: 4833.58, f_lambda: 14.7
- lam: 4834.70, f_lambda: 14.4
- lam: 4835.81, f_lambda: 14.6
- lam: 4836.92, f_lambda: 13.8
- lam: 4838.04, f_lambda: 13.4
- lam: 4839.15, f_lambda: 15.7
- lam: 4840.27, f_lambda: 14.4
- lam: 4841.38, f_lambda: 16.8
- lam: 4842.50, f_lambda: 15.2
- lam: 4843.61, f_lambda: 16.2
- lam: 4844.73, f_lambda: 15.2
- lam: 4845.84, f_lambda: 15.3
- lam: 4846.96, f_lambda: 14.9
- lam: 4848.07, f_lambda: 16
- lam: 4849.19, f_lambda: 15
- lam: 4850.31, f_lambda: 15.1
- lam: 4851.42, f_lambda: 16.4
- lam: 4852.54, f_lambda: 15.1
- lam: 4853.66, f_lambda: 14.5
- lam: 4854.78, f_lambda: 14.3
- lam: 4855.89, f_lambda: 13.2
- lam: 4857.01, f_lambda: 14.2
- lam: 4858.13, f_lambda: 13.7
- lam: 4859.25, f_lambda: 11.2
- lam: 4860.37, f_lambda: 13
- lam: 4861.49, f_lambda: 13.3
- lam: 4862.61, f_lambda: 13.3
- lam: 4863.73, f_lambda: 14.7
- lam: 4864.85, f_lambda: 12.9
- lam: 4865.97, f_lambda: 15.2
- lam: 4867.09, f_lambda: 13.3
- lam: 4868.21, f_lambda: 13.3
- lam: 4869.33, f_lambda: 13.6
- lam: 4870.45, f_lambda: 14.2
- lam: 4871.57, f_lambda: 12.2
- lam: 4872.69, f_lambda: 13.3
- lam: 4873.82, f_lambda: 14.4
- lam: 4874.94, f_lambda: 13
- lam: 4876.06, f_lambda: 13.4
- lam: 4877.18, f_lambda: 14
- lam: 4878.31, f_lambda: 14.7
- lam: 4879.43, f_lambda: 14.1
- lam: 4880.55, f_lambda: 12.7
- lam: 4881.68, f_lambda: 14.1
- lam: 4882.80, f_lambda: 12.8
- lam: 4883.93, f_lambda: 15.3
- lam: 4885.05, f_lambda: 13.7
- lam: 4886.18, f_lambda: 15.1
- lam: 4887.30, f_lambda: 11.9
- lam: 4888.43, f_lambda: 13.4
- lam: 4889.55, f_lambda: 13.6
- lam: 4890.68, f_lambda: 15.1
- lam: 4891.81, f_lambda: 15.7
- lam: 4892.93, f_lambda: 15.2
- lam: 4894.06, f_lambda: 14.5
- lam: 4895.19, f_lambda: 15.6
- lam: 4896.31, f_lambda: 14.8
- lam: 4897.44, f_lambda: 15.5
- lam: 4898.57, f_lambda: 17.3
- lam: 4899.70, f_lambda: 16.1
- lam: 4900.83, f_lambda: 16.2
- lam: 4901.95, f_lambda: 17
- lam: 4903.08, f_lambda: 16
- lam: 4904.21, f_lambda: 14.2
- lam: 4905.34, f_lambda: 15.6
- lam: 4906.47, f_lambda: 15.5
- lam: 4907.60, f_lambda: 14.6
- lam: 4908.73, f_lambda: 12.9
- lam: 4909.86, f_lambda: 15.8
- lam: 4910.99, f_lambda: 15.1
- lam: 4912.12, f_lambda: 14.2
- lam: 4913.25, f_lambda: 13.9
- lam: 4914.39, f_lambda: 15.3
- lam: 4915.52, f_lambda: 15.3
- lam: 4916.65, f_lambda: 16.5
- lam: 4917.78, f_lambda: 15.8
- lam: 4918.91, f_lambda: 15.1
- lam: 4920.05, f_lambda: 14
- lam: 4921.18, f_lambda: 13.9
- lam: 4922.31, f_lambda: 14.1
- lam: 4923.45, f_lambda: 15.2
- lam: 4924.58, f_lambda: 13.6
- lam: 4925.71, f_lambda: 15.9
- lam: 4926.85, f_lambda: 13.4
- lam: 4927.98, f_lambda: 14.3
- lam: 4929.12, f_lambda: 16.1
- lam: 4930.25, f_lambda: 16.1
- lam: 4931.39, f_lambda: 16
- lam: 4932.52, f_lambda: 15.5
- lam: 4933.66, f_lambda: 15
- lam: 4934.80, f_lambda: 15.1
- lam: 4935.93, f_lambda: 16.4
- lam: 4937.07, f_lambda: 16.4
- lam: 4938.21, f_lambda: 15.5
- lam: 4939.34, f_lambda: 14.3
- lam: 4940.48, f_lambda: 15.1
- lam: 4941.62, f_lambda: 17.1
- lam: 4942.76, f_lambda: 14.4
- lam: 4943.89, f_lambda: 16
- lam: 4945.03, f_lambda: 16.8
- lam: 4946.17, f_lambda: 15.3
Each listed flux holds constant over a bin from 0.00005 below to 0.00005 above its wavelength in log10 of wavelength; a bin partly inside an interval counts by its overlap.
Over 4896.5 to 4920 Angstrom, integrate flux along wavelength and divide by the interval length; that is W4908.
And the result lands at 15.3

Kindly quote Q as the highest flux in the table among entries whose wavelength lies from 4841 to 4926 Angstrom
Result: 17.3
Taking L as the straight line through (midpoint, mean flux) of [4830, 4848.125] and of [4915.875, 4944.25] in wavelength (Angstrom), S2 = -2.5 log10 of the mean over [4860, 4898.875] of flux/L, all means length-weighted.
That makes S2 0.08 mag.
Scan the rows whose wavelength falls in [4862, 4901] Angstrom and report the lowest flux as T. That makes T 11.9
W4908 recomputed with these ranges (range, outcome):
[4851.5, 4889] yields 13.7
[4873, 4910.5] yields 14.7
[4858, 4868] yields 13.4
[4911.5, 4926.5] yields 14.8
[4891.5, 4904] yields 15.8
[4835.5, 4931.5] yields 14.6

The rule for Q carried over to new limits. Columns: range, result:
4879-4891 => 15.3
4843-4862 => 16.4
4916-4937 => 16.5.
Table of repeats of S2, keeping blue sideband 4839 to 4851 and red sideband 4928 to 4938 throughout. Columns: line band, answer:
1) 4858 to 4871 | 0.15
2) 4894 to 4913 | 0.02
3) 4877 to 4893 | 0.11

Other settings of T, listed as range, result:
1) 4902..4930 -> 12.9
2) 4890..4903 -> 14.5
